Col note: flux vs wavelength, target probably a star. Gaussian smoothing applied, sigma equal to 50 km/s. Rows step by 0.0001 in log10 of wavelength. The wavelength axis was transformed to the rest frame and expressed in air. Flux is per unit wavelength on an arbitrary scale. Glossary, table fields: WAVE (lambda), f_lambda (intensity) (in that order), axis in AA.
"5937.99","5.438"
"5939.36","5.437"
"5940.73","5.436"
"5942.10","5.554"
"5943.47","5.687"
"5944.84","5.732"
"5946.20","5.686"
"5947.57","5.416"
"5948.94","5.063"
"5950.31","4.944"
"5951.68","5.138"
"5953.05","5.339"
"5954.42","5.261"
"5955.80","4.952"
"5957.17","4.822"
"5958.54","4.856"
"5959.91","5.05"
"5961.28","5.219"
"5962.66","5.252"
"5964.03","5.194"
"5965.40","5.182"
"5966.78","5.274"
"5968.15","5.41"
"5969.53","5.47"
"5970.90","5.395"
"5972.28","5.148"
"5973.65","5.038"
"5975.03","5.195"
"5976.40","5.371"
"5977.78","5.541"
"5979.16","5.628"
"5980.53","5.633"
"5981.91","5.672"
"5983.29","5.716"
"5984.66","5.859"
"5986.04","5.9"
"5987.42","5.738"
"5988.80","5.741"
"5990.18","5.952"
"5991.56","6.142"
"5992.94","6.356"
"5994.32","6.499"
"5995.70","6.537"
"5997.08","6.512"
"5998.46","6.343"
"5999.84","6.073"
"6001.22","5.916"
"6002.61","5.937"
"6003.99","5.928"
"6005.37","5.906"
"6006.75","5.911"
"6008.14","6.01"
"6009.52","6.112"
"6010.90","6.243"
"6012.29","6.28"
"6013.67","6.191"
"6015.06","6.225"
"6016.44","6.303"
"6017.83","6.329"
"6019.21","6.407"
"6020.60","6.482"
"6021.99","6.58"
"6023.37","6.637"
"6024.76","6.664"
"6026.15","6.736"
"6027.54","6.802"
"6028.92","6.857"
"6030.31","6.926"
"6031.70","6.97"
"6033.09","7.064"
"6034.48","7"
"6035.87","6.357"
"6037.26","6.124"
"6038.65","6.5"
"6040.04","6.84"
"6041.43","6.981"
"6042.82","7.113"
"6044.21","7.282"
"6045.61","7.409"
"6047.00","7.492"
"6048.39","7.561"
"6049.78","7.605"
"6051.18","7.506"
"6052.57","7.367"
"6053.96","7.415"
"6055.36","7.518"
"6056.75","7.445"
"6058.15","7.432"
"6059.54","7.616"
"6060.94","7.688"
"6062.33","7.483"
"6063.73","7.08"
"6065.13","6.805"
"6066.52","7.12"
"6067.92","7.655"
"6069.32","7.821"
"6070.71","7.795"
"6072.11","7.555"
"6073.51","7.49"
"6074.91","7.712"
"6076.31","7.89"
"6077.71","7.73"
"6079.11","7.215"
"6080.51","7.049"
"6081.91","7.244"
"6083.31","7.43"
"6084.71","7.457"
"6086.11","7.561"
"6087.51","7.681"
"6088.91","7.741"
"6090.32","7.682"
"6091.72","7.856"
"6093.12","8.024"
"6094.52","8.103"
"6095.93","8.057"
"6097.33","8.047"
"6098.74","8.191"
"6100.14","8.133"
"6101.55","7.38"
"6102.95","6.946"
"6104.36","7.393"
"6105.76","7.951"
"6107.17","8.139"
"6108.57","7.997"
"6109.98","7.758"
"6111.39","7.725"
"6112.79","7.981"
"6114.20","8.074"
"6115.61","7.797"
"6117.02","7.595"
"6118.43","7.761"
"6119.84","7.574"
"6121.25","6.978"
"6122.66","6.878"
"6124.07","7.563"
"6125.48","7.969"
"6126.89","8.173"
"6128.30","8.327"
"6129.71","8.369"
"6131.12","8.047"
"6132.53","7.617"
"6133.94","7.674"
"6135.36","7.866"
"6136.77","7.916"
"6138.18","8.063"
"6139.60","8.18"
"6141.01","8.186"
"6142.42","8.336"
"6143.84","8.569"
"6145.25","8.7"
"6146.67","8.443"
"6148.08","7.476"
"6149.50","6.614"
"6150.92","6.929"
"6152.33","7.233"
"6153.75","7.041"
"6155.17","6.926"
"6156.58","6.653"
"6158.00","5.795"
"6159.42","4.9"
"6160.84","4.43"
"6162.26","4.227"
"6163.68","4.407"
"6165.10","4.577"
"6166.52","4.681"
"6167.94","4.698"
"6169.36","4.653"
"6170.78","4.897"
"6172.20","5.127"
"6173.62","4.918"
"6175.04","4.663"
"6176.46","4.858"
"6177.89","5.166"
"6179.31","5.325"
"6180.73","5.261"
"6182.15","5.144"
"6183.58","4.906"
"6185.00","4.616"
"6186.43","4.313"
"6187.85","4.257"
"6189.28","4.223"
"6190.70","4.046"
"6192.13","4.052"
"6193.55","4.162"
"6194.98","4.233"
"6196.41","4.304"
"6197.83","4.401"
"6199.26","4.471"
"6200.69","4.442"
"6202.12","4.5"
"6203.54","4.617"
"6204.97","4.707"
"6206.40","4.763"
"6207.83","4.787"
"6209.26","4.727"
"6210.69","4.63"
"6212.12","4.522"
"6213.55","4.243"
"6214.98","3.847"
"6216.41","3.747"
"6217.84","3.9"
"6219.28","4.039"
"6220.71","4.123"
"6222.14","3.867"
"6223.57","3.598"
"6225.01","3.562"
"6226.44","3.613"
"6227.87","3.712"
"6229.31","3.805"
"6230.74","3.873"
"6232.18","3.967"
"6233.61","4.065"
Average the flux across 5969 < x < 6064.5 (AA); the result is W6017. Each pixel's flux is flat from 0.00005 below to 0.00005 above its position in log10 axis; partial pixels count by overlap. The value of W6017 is 6.46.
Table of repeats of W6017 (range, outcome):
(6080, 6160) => 7.65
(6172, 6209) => 4.62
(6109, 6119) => 7.81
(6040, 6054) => 7.35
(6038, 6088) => 7.4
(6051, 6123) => 7.61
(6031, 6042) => 6.73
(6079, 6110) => 7.71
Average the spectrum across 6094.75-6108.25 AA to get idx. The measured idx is 7.82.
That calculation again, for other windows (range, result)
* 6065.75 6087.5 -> 7.52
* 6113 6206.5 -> 6.11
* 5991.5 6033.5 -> 6.38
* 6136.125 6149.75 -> 8.1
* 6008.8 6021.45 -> 6.29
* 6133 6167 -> 6.84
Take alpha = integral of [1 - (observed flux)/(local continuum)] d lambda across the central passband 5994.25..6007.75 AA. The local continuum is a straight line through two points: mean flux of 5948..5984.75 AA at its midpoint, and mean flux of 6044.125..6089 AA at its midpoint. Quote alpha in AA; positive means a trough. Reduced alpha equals -0.24 AA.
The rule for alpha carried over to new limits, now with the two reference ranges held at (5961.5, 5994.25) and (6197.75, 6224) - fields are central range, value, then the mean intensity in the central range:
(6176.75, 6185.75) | -1.2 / 5.05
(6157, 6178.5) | -1.3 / 4.82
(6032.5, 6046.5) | -4.4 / 6.87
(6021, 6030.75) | -2.6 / 6.73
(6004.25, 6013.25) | -1.1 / 6.08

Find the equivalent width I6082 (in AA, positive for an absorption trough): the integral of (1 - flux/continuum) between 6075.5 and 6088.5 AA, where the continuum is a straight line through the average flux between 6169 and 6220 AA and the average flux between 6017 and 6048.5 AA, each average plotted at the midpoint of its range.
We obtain -2.9 AA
